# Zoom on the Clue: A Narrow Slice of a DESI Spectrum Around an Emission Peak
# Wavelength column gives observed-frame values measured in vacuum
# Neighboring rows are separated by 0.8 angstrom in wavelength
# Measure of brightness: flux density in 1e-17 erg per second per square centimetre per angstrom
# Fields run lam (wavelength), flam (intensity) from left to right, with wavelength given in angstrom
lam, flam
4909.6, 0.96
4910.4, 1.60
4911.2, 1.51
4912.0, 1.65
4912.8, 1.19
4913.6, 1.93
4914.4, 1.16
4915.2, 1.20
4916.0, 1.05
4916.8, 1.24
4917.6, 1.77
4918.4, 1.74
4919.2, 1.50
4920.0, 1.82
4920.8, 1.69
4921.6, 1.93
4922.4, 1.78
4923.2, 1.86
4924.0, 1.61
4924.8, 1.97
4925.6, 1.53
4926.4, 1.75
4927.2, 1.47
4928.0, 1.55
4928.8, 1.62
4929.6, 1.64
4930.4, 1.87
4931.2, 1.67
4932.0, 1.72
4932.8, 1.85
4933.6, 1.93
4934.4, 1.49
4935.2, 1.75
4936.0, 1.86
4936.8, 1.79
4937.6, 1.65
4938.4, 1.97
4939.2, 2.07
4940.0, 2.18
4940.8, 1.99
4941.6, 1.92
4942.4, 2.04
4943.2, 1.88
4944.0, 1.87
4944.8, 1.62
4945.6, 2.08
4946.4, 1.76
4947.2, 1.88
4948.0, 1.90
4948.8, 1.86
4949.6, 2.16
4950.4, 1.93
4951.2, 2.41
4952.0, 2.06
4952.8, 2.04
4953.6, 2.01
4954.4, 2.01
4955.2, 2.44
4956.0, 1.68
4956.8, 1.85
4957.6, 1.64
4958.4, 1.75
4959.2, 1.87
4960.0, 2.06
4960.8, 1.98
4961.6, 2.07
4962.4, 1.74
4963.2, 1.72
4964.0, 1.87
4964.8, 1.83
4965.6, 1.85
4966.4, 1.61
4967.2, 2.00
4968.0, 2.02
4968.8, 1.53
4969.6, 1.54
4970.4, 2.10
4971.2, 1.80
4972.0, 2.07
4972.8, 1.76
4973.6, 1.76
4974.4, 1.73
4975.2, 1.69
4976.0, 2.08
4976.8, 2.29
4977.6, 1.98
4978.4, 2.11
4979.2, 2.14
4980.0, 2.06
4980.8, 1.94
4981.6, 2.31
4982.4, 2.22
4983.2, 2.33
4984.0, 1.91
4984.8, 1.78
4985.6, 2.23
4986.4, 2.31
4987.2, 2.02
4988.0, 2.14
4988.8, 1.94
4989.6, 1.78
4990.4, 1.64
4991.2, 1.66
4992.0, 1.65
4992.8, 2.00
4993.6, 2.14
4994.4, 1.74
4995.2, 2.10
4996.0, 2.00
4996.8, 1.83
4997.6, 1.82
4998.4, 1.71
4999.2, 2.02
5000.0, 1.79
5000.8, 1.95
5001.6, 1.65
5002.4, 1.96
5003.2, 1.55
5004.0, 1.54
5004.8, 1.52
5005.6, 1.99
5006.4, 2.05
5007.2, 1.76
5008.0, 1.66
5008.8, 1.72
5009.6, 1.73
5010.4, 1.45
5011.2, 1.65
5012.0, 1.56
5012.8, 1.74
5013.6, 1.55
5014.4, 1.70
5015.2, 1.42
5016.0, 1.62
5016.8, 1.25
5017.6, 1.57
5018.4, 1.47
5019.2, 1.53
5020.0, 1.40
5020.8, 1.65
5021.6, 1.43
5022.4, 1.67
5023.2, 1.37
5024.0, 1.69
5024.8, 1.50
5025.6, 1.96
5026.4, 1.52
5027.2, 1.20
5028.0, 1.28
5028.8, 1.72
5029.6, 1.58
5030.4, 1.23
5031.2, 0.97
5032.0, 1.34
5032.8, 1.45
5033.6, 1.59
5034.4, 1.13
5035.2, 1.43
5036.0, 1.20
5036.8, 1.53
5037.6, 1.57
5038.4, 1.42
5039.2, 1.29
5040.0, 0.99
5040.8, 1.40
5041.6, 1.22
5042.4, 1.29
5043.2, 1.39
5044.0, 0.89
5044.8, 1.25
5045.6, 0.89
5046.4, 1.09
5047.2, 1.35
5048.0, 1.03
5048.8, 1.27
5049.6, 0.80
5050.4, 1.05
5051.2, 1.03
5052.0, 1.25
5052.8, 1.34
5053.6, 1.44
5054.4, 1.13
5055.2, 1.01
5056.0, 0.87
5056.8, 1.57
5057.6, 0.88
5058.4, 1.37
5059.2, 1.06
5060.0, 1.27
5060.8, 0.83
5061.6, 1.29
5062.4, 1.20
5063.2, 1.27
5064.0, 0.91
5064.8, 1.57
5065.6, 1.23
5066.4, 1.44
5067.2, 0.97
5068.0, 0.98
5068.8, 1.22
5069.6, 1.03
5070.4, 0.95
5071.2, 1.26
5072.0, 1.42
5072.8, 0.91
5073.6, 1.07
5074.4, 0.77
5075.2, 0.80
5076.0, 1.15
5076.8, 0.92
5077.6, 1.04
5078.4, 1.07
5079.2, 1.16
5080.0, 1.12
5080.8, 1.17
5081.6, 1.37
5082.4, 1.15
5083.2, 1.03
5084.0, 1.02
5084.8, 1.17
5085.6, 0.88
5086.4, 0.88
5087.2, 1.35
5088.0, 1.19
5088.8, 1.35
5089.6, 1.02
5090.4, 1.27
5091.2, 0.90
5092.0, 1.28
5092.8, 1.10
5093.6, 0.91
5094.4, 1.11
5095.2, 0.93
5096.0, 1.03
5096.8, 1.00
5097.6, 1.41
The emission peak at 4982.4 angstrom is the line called C III] 1909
